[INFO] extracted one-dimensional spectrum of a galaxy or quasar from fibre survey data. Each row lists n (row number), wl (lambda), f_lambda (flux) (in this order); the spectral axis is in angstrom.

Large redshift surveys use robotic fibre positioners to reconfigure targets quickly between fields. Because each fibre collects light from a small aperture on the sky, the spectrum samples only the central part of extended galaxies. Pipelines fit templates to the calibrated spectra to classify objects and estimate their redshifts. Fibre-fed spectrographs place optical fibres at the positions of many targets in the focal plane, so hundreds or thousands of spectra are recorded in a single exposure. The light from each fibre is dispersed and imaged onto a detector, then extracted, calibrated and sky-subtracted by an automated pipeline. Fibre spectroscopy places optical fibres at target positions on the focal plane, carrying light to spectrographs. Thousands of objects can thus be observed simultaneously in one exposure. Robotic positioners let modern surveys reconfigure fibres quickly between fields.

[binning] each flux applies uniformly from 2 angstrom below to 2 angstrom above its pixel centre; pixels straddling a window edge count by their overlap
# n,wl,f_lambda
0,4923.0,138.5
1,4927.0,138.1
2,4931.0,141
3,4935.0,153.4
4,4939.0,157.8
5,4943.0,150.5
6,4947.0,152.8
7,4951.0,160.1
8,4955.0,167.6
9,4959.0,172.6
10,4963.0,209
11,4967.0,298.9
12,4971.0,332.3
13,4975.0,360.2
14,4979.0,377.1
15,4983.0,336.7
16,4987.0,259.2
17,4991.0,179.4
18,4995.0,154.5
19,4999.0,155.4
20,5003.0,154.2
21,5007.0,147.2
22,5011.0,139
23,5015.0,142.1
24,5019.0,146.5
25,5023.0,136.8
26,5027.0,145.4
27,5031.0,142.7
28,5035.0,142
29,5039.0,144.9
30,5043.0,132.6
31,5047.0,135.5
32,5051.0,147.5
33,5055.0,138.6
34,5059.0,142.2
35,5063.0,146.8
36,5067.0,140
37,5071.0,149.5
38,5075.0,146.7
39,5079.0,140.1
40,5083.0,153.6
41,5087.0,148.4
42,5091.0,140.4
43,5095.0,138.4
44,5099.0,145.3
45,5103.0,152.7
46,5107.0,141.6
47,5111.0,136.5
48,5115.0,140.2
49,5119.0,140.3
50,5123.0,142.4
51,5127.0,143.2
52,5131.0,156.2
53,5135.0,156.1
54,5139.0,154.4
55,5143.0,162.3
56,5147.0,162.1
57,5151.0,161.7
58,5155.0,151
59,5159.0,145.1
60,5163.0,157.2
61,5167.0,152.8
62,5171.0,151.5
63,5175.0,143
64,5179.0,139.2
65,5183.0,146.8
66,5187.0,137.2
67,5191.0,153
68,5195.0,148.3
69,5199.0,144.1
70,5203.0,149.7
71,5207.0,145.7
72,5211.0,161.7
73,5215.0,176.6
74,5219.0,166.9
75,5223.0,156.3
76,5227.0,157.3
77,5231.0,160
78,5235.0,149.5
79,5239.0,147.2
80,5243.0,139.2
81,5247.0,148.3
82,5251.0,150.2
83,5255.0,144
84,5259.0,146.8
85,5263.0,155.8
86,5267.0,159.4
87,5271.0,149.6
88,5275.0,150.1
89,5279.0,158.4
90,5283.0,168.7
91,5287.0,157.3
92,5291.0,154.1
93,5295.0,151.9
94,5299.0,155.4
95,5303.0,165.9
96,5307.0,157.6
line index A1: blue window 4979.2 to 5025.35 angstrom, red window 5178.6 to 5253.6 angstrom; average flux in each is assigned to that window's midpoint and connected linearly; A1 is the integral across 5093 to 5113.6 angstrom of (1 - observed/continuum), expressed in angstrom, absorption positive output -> 3.2 angstrom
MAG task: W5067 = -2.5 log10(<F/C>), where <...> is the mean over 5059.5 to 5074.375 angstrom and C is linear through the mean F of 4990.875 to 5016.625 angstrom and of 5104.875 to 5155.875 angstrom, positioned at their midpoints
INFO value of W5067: 0.04 mag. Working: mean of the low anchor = 151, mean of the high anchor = 150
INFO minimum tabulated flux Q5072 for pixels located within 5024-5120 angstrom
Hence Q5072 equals 132.6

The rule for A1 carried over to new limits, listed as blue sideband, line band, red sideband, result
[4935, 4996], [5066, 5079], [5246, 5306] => 3.8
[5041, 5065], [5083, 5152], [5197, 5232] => -0.4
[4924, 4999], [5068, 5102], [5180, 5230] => 7.0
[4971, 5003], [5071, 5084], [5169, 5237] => 4.1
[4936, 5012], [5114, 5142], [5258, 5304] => 5.5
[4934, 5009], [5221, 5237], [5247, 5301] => 0.7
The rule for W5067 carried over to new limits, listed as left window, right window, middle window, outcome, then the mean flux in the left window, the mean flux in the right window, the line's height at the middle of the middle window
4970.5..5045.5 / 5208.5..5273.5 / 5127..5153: 0.089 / 193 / 154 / 171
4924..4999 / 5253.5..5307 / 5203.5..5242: 0.060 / 214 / 155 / 166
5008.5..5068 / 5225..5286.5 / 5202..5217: -0.062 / 142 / 152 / 150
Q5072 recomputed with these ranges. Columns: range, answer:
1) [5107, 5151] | 136.5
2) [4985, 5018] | 139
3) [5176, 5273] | 137.2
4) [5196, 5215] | 144.1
